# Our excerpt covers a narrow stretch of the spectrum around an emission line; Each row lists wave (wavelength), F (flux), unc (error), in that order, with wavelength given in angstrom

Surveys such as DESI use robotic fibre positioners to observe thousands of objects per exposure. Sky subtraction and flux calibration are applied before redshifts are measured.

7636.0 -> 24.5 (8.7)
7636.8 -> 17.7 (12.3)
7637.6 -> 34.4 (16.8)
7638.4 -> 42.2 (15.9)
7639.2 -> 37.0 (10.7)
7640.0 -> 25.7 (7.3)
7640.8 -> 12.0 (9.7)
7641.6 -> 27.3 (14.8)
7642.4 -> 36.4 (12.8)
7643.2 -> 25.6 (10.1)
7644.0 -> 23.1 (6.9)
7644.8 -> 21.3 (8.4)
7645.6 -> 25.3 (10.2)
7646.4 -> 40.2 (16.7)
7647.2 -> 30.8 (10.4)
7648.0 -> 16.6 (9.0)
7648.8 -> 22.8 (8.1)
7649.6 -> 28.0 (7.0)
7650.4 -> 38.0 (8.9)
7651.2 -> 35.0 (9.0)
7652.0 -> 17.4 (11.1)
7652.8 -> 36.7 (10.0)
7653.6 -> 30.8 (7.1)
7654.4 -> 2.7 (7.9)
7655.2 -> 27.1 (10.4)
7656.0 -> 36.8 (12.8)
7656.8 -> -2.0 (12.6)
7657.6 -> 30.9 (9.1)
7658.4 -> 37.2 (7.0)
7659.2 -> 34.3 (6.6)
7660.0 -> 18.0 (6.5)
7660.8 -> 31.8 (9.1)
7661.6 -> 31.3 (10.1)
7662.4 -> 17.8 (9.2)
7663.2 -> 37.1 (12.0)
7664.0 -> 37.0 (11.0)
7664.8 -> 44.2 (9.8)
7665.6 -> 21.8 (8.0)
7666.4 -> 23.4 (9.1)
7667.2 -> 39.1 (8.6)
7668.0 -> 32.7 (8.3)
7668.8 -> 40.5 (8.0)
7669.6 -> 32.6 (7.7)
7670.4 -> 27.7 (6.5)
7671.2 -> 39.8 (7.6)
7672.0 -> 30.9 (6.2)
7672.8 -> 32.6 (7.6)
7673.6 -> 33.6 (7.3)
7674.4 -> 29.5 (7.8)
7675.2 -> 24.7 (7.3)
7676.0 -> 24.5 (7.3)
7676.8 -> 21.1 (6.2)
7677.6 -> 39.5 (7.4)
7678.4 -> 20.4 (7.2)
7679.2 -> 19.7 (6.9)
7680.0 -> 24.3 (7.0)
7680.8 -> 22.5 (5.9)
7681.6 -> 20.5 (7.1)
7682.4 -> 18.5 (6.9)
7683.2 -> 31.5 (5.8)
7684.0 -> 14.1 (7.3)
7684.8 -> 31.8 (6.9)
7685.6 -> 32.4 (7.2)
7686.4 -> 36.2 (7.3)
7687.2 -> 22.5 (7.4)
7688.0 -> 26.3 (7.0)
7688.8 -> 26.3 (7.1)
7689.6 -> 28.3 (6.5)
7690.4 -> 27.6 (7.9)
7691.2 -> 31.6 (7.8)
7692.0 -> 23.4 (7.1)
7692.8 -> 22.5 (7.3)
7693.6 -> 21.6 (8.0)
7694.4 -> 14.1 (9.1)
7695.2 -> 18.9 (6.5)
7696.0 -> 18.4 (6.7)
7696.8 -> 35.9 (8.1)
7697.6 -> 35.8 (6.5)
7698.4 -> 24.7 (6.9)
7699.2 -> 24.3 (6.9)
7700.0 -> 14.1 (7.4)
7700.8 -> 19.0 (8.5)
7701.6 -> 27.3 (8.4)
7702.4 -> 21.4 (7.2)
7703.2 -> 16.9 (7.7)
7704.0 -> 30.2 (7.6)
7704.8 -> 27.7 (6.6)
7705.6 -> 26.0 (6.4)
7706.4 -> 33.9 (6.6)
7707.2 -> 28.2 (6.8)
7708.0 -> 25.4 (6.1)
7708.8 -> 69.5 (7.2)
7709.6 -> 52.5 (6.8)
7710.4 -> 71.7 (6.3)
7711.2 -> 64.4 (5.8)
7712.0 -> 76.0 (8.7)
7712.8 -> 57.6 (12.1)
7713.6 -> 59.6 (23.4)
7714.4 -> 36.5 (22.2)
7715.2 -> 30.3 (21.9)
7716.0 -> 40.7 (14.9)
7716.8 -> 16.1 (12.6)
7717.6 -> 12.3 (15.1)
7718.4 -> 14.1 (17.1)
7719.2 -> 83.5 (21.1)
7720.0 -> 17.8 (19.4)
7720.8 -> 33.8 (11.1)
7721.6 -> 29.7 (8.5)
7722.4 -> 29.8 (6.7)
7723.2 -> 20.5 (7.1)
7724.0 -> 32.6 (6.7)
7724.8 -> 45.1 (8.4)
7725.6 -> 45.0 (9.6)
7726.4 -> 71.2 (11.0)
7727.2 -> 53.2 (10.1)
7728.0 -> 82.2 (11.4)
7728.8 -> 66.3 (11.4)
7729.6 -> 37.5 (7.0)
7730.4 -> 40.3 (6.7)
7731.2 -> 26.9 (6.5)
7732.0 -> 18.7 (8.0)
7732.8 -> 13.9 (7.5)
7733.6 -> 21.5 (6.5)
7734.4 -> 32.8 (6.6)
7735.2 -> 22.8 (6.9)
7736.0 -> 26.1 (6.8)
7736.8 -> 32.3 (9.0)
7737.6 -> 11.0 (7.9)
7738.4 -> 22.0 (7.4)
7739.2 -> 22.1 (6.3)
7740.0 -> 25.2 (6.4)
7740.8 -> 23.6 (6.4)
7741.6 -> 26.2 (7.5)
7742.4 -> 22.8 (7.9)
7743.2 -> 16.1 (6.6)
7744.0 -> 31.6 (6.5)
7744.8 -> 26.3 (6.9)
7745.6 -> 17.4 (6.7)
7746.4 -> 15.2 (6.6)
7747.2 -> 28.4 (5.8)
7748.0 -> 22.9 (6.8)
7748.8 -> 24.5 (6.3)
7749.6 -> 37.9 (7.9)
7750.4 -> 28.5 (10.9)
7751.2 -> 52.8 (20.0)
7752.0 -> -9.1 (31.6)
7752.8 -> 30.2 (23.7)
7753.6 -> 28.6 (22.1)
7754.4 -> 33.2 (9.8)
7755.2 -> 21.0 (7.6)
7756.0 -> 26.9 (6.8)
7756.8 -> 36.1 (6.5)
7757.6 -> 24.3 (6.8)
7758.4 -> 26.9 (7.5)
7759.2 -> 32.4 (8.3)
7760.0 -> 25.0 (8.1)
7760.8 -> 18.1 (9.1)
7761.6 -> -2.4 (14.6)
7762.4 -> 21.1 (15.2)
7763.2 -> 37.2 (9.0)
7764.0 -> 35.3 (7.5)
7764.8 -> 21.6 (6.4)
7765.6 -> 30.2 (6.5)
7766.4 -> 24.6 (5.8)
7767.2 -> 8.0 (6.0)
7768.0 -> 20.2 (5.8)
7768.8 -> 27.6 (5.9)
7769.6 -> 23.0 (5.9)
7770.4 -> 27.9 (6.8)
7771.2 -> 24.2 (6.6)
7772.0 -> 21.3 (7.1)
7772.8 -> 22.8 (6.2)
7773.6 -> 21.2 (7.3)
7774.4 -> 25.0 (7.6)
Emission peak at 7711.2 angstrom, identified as [S II] 6716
